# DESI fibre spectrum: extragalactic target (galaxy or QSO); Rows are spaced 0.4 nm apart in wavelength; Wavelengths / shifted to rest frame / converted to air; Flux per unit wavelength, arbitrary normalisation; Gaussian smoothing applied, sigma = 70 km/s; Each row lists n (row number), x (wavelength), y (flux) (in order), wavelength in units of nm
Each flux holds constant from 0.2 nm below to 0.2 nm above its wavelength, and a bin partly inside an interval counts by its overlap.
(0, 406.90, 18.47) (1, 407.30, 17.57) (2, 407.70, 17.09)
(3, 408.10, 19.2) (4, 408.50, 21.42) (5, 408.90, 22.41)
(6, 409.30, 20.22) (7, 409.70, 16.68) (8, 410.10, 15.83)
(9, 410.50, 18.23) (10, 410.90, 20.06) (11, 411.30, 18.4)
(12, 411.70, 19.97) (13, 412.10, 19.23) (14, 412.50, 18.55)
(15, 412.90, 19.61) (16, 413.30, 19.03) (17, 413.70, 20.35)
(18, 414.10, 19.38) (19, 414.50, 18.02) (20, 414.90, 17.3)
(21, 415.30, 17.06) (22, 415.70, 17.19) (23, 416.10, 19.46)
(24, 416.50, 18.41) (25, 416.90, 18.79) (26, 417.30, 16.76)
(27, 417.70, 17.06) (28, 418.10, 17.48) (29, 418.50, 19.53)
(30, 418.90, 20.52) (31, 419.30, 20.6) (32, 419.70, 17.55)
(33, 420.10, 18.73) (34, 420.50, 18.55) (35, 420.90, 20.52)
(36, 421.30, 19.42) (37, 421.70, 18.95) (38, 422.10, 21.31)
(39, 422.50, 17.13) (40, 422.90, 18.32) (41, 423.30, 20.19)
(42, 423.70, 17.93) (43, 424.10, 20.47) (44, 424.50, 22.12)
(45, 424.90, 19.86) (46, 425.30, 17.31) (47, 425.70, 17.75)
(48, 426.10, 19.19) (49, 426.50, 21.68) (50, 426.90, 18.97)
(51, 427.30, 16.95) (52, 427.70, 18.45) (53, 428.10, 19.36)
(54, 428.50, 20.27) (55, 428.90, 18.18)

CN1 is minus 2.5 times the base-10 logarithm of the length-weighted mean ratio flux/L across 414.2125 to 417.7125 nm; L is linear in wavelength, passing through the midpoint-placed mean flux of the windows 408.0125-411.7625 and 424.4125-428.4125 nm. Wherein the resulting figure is 0.08 mag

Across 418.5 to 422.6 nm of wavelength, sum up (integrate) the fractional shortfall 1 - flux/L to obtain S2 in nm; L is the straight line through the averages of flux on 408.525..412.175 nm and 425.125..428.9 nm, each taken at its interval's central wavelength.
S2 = -0.09 nm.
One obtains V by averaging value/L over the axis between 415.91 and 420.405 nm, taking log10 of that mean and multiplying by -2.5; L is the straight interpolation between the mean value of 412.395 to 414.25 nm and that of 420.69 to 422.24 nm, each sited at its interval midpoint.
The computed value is 0.06 mag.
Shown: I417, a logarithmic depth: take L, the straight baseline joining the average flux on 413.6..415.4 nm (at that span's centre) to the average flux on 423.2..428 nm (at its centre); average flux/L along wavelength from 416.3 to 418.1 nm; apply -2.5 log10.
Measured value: 0.05 mag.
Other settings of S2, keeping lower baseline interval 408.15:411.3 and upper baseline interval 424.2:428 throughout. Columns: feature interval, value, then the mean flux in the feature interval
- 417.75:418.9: 0.03 nm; 18.7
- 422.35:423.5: 0.03 nm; 18.6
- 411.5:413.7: -0.02 nm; 19.4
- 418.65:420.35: -0.01 nm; 19.3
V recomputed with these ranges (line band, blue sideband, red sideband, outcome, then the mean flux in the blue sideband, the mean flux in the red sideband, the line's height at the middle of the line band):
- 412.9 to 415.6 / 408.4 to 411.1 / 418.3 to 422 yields 0.04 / 19.2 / 19.4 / 19.3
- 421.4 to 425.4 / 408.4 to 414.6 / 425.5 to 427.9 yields -0.03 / 19.2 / 18.8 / 18.9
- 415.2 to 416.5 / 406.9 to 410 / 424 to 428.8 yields 0.07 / 19.1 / 19.3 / 19.2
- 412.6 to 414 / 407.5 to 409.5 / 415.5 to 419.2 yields -0.02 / 20.1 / 18.4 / 19.2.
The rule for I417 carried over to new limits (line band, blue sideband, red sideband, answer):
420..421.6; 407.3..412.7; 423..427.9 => -0.01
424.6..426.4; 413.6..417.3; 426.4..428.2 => 0.00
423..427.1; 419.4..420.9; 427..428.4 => -0.06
